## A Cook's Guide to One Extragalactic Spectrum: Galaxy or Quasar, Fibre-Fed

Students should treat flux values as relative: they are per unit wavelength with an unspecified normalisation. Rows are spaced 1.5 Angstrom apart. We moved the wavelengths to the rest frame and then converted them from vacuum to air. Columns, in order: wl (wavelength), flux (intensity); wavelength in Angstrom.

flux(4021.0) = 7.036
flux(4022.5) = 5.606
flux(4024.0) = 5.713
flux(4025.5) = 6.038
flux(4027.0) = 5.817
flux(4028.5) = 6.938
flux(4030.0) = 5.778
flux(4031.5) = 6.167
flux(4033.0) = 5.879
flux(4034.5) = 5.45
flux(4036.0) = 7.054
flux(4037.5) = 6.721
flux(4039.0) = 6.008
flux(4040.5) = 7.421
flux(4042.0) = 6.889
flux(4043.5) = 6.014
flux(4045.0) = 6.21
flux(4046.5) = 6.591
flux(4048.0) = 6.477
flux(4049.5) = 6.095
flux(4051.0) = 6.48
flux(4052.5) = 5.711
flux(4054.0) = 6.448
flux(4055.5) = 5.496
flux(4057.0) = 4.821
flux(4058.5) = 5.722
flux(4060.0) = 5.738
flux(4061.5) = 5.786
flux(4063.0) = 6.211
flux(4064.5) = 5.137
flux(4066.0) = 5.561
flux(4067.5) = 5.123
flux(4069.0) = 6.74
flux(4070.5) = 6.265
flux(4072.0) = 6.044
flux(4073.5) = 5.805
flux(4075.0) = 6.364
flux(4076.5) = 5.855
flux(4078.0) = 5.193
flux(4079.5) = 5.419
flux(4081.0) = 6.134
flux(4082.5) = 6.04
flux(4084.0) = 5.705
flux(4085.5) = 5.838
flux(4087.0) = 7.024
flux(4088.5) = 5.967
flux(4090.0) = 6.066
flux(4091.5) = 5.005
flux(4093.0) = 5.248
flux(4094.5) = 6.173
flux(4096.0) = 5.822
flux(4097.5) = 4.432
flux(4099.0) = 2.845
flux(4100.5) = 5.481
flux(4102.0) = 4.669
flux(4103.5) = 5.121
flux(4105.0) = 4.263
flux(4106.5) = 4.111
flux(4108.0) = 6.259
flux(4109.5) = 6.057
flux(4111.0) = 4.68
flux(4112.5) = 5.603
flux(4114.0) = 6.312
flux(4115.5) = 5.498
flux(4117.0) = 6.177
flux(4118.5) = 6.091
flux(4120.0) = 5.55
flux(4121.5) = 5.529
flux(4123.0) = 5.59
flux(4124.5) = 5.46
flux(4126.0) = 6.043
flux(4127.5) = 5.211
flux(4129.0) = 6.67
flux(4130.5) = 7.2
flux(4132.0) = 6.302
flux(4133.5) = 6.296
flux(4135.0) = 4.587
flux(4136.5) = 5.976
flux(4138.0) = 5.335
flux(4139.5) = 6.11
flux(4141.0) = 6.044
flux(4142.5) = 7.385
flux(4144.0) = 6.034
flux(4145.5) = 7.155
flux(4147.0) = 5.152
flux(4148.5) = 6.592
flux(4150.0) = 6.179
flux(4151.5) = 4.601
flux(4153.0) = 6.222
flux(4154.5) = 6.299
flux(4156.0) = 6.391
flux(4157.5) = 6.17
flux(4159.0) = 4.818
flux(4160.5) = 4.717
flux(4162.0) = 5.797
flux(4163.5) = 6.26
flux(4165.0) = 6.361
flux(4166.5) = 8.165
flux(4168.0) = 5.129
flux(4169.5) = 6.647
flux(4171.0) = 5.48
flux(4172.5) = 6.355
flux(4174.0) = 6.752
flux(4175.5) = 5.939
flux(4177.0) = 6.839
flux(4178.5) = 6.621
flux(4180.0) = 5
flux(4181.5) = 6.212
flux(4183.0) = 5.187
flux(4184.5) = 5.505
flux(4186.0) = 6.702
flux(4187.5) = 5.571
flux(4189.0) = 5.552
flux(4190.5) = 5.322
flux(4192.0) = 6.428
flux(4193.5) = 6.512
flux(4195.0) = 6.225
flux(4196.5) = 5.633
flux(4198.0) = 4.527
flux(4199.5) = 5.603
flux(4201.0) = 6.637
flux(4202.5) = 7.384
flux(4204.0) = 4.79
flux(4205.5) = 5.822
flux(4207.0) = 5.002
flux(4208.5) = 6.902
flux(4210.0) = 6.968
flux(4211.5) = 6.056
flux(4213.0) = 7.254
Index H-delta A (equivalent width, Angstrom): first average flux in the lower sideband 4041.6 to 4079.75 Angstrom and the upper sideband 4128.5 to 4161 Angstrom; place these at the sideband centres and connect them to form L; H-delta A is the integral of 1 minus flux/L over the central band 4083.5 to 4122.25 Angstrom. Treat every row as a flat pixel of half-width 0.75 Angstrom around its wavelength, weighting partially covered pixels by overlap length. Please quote 3.4 Angstrom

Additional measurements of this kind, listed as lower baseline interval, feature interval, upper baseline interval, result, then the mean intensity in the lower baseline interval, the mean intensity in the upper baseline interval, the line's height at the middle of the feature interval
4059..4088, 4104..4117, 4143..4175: 1.3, 5.89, 6.07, 5.97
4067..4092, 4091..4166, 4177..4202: 2.8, 5.93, 5.87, 5.91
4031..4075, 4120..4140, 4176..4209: 0.4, 6.08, 5.9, 5.98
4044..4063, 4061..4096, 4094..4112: -2.5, 5.97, 4.98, 5.47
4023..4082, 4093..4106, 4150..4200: 2.5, 6.03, 5.93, 5.99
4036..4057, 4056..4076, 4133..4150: 1.5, 6.32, 6.06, 6.27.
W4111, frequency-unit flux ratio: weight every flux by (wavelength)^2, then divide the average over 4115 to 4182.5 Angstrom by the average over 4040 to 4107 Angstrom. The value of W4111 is 1.09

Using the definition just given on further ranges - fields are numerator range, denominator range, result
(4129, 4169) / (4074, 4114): 1.14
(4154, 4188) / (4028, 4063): 1.04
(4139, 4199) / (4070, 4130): 1.11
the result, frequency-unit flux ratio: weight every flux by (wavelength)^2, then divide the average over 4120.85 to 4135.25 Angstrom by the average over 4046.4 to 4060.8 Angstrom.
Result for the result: 1.04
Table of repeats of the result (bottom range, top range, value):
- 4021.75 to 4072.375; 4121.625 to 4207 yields 1.04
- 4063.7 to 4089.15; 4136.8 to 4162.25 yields 1.04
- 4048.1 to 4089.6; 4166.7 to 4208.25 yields 1.07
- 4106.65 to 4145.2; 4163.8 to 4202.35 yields 1.05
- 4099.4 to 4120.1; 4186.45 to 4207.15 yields 1.13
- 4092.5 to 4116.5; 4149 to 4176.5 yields 1.20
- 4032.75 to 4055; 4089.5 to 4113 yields 0.82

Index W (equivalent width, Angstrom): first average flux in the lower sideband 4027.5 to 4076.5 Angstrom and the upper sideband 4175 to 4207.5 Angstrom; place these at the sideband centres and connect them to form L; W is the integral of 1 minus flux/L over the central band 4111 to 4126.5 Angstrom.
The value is 0.67 Angstrom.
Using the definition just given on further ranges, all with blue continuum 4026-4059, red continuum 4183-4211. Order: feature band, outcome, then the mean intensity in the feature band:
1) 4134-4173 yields 0.0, 6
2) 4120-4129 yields 0.6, 5.66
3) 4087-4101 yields 1.8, 5.32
